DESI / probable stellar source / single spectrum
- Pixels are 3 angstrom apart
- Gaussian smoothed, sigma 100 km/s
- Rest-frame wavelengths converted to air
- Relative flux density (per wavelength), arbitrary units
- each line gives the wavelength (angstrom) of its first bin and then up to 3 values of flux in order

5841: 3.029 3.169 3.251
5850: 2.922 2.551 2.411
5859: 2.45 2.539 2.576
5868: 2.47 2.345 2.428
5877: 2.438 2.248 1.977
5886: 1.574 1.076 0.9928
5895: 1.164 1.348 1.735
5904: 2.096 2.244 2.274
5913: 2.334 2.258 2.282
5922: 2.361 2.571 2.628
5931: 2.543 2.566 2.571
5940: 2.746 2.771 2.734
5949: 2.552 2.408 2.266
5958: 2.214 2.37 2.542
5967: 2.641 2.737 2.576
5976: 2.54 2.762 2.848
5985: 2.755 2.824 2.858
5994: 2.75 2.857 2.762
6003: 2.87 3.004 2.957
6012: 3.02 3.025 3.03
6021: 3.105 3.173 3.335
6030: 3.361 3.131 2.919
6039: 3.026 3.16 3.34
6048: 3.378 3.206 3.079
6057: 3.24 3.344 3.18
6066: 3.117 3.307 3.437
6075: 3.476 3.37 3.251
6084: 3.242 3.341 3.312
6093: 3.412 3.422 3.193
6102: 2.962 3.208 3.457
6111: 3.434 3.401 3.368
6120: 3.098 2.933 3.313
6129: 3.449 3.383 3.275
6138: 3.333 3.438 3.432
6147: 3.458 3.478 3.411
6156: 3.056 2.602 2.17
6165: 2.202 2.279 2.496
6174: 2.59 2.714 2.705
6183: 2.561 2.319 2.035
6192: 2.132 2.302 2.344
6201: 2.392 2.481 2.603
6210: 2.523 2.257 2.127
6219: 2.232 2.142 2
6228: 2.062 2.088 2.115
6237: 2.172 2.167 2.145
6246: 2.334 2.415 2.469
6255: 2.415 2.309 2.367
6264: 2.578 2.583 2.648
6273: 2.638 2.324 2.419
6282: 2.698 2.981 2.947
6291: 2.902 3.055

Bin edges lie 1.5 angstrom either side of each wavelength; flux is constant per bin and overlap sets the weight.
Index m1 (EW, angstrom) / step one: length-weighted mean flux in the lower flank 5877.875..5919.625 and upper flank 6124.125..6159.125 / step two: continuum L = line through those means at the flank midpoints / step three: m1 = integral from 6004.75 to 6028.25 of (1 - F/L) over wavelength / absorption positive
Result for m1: -4.8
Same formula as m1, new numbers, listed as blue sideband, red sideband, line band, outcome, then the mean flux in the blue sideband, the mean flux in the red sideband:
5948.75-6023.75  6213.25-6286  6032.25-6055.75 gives -4.45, 2.74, 2.35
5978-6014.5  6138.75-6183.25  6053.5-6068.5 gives -1.83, 2.86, 2.86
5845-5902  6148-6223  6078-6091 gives -4.99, 2.14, 2.49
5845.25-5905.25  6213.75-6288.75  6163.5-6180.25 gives -1.18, 2.13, 2.37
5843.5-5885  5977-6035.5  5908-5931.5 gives 2.64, 2.53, 2.97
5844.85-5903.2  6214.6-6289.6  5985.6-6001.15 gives -4.15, 2.14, 2.38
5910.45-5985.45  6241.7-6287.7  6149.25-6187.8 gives -1.95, 2.54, 2.5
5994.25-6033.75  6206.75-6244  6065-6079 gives -2.72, 3.04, 2.19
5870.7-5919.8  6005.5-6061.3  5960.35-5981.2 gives -0.18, 1.92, 3.15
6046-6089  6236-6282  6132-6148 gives -2.34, 3.28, 2.41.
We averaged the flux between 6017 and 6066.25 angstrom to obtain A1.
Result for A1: 3.19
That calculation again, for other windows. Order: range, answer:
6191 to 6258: 2.27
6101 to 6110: 3.24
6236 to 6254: 2.29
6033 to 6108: 3.25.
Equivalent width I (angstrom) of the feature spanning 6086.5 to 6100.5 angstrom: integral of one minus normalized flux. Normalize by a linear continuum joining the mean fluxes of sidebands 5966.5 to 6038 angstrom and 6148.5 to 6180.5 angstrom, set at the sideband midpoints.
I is -2.7 angstrom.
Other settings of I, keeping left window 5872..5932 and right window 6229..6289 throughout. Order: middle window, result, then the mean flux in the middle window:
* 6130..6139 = -4.1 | 3.34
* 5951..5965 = -1.7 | 2.35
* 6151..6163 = -2.8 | 2.86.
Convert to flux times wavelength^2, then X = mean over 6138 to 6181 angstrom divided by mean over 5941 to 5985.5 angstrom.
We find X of 1.19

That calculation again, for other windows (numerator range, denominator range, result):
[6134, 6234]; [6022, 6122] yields 0.82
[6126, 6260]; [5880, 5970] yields 1.26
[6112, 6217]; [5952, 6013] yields 1.10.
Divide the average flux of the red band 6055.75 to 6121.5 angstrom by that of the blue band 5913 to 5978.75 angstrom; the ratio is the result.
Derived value 1.3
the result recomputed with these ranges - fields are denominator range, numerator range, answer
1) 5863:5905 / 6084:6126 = 1.73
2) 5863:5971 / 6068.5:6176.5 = 1.40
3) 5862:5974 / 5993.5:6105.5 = 1.40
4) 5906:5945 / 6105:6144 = 1.34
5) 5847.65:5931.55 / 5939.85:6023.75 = 1.26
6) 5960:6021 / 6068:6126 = 1.18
